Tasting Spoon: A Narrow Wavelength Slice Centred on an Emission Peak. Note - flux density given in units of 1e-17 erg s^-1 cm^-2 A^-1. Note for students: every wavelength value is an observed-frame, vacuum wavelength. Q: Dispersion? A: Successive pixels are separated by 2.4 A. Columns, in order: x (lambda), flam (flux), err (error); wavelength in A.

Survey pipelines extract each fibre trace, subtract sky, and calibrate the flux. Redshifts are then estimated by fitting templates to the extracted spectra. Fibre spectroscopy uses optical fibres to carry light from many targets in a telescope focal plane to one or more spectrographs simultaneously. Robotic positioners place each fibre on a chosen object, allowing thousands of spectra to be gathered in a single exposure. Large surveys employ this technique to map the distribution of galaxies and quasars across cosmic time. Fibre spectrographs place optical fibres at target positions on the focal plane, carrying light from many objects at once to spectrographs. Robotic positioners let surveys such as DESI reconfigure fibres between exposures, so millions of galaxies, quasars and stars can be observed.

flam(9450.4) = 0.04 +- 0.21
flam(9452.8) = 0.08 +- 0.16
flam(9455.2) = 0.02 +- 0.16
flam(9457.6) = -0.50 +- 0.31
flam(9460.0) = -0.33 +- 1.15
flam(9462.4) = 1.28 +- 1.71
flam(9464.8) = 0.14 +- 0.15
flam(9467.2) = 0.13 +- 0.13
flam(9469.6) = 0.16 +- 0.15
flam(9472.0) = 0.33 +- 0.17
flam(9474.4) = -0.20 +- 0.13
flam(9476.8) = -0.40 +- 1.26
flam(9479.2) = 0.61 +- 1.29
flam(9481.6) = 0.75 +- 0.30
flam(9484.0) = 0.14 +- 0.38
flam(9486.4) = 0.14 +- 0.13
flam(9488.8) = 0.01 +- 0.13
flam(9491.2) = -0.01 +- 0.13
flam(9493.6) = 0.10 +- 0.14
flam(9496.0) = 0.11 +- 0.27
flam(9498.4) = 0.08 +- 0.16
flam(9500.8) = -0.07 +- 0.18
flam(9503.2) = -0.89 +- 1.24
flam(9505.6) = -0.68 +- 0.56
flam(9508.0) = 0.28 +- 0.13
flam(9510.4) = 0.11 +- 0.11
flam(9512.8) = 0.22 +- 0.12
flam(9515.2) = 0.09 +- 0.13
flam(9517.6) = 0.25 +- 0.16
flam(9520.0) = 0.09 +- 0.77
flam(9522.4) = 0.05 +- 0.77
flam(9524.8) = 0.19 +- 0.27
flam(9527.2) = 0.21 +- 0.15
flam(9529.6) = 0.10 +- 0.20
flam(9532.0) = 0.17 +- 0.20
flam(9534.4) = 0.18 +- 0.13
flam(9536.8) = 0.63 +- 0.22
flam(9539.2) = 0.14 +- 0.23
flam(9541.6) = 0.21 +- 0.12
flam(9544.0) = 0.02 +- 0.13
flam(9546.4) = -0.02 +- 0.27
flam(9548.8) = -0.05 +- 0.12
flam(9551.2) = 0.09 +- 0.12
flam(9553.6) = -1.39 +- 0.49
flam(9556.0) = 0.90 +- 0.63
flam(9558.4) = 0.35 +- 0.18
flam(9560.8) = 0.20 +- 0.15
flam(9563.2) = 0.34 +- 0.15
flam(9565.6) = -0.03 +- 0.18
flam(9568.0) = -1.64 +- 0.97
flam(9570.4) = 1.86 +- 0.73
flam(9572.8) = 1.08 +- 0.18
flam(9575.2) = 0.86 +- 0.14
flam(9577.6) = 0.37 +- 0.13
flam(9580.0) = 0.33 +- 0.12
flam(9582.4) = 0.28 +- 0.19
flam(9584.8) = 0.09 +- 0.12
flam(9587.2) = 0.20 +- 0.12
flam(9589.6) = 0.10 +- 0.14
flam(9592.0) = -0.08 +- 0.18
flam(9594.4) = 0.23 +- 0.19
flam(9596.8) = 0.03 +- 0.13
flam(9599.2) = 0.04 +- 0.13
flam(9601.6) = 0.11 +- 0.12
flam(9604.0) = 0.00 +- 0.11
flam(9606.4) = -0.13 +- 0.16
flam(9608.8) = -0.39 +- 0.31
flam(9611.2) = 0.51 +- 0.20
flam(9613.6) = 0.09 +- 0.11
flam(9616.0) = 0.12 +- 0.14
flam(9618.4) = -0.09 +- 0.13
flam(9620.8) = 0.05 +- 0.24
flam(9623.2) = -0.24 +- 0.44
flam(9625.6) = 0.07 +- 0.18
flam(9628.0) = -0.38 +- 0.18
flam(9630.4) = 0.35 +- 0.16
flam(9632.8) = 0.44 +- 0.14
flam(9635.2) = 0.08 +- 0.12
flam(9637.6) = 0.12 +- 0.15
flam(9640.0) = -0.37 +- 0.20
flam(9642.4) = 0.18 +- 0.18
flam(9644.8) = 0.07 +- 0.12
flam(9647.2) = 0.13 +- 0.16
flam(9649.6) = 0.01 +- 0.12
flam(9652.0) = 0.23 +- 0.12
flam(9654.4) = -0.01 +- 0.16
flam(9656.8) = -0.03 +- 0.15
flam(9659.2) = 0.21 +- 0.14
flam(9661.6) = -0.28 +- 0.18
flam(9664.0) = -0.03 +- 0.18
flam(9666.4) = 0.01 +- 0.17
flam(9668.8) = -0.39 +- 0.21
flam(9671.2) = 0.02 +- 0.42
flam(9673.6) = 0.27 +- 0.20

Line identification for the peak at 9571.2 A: [O III]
